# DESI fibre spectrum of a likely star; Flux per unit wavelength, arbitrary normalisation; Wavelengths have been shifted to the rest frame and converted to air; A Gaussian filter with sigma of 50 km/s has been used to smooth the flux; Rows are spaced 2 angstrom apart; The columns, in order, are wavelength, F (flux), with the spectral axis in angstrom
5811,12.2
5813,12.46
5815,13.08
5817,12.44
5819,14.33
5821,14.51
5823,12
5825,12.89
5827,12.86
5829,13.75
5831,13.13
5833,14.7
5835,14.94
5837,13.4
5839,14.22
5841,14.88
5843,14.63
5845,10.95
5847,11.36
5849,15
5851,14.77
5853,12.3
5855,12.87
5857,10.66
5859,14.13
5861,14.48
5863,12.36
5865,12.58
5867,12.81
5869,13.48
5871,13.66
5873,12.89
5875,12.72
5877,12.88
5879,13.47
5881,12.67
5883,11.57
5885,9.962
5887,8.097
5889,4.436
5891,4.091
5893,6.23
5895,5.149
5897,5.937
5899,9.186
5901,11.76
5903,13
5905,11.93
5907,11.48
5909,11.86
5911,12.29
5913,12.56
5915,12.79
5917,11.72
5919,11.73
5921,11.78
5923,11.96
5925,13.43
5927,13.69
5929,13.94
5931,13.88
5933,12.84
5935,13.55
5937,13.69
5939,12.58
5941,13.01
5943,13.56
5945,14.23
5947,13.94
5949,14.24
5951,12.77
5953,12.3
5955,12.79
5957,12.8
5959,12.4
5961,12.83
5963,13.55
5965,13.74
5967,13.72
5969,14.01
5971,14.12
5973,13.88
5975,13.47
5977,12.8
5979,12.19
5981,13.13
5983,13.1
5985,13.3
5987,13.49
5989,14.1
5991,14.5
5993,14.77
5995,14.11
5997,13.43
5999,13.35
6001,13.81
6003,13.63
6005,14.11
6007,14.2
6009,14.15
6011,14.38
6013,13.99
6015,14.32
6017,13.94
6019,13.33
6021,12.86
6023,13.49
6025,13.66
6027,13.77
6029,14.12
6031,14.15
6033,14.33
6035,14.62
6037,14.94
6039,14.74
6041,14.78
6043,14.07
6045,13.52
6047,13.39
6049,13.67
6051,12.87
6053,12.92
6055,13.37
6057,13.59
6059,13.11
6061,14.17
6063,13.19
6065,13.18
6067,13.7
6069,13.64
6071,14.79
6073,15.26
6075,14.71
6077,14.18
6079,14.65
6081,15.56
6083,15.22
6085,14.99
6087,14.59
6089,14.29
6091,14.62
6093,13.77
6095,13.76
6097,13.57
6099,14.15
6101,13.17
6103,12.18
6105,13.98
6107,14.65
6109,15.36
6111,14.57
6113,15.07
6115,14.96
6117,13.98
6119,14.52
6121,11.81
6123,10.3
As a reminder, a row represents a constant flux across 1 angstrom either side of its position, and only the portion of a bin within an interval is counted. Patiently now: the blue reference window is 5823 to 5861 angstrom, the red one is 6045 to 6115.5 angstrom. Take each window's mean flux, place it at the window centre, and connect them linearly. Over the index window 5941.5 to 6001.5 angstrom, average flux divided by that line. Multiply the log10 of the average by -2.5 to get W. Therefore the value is 0.02 mag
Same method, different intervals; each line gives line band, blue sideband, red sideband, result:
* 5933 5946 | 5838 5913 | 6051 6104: -0.09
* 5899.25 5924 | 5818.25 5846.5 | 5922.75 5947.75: 0.13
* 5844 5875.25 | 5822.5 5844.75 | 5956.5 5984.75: 0.06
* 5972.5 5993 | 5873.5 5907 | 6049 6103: -0.14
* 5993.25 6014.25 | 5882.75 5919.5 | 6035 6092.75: -0.12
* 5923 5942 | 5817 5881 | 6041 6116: 0.02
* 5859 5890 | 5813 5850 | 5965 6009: 0.14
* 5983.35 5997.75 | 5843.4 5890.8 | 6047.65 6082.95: -0.06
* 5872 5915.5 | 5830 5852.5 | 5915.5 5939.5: 0.27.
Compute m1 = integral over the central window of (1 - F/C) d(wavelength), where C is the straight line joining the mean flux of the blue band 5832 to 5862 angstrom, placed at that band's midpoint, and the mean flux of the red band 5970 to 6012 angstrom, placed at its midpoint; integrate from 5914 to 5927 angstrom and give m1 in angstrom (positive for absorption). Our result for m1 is 1.2 angstrom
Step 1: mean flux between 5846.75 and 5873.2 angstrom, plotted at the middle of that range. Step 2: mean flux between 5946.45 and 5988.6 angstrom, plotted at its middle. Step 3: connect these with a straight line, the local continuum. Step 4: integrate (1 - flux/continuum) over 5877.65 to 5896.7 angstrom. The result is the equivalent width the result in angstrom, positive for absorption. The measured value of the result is 6.9 angstrom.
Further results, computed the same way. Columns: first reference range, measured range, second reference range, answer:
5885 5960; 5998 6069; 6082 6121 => -3.3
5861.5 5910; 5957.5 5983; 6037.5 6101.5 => -2.3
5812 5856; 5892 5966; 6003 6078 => 8.0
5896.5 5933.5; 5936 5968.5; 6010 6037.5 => -1.4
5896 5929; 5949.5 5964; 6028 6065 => -0.4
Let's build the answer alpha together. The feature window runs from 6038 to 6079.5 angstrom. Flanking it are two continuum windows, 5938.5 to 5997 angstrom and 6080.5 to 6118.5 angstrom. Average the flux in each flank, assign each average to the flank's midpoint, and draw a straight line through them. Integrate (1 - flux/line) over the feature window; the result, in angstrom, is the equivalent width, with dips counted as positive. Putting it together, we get 0.5 angstrom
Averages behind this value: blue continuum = 13.4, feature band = 13.9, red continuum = 14.3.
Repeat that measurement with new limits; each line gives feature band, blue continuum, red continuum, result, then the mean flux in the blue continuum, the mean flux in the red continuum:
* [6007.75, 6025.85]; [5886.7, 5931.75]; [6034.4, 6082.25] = -1.02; 10.6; 14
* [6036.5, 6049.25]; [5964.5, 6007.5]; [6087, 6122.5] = -0.31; 13.7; 14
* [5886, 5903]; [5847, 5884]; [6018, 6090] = 7.69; 13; 14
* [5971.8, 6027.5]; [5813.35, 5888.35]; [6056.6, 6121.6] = 0.12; 13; 14.2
